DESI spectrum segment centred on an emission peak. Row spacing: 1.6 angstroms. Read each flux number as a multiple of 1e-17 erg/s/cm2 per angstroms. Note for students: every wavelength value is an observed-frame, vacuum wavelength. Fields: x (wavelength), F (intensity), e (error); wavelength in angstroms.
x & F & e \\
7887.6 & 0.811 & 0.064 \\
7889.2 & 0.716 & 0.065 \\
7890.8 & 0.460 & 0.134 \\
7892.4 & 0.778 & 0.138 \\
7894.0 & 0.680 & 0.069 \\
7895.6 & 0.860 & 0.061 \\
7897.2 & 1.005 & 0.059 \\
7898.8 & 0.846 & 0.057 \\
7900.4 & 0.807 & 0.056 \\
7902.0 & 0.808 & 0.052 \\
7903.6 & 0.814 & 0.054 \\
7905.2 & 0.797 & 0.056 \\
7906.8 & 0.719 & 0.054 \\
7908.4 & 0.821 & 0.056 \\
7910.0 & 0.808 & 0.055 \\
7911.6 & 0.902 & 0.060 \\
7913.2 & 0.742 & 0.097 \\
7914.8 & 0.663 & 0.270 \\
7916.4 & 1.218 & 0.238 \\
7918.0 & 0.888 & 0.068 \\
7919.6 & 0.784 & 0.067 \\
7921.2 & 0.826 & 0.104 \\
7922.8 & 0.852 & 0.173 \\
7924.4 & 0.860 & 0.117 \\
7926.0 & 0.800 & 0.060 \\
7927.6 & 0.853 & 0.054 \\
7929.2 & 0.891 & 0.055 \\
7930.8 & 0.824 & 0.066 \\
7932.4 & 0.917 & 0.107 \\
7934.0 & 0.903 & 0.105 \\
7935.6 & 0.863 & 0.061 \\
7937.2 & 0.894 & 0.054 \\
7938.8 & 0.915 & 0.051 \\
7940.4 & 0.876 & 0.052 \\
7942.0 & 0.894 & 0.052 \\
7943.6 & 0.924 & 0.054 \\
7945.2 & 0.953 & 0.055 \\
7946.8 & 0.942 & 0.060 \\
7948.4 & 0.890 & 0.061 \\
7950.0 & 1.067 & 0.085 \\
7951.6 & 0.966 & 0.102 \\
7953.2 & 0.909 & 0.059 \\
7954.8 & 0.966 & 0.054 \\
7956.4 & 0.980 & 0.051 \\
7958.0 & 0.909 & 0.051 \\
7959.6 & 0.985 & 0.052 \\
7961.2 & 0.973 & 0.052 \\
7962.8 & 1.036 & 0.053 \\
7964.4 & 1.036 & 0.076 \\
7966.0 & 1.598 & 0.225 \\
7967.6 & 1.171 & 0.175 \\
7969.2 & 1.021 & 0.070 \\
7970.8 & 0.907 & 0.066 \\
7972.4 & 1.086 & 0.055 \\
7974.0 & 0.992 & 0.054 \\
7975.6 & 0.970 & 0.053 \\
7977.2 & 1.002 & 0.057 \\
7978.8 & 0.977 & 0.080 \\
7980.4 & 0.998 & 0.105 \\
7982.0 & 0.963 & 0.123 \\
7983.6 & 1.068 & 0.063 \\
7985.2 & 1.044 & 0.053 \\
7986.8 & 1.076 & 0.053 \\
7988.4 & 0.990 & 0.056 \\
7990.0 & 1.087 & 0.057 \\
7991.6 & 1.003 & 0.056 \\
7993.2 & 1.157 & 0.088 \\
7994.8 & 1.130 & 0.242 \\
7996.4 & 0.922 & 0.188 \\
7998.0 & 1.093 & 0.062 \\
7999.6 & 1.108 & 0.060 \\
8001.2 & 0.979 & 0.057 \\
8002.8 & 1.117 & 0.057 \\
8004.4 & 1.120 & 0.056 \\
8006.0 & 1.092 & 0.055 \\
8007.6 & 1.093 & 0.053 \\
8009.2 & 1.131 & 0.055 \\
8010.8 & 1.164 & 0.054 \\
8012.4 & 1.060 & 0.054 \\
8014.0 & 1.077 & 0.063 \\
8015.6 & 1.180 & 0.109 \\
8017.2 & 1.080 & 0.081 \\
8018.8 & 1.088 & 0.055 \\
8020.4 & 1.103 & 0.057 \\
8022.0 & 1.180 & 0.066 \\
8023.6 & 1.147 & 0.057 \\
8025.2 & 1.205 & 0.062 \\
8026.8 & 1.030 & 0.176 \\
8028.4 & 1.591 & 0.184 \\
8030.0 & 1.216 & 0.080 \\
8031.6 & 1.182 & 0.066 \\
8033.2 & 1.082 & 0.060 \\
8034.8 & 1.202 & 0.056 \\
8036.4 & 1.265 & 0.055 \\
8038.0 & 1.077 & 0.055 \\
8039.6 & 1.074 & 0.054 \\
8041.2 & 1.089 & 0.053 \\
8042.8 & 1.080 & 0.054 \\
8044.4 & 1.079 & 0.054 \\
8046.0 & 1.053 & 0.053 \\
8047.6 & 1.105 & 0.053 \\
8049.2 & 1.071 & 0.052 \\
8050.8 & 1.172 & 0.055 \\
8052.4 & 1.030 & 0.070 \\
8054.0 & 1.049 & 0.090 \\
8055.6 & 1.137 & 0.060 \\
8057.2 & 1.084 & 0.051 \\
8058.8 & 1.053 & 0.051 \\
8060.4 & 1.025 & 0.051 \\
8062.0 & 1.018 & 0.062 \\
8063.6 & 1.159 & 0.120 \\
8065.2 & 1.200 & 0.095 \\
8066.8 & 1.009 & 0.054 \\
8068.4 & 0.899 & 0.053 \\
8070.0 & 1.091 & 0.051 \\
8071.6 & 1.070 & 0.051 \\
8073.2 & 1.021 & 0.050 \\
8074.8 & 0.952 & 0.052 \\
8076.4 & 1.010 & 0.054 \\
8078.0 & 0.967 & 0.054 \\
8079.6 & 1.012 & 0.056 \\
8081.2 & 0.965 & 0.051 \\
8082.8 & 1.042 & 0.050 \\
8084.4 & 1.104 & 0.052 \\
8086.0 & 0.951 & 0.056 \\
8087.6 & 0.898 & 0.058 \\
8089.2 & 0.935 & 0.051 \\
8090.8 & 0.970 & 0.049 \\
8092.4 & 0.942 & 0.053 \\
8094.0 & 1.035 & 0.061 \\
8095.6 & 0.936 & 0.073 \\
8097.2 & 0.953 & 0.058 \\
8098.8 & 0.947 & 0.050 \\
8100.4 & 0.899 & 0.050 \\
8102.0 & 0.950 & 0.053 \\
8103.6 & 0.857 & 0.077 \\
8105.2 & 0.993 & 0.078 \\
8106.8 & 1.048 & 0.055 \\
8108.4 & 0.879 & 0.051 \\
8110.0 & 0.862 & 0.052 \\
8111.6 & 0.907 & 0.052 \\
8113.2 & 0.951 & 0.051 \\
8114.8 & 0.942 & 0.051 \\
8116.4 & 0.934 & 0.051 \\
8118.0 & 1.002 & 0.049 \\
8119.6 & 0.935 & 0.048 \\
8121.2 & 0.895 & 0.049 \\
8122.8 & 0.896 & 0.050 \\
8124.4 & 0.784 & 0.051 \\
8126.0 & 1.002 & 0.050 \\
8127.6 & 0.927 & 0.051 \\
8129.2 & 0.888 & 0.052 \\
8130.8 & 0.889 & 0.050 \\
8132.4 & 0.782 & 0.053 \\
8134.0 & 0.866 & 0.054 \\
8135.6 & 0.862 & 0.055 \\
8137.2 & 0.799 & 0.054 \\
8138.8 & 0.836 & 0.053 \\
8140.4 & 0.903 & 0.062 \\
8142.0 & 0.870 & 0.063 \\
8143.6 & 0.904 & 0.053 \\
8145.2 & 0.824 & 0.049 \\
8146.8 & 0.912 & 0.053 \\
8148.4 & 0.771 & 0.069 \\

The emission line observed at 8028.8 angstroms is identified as Mg II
